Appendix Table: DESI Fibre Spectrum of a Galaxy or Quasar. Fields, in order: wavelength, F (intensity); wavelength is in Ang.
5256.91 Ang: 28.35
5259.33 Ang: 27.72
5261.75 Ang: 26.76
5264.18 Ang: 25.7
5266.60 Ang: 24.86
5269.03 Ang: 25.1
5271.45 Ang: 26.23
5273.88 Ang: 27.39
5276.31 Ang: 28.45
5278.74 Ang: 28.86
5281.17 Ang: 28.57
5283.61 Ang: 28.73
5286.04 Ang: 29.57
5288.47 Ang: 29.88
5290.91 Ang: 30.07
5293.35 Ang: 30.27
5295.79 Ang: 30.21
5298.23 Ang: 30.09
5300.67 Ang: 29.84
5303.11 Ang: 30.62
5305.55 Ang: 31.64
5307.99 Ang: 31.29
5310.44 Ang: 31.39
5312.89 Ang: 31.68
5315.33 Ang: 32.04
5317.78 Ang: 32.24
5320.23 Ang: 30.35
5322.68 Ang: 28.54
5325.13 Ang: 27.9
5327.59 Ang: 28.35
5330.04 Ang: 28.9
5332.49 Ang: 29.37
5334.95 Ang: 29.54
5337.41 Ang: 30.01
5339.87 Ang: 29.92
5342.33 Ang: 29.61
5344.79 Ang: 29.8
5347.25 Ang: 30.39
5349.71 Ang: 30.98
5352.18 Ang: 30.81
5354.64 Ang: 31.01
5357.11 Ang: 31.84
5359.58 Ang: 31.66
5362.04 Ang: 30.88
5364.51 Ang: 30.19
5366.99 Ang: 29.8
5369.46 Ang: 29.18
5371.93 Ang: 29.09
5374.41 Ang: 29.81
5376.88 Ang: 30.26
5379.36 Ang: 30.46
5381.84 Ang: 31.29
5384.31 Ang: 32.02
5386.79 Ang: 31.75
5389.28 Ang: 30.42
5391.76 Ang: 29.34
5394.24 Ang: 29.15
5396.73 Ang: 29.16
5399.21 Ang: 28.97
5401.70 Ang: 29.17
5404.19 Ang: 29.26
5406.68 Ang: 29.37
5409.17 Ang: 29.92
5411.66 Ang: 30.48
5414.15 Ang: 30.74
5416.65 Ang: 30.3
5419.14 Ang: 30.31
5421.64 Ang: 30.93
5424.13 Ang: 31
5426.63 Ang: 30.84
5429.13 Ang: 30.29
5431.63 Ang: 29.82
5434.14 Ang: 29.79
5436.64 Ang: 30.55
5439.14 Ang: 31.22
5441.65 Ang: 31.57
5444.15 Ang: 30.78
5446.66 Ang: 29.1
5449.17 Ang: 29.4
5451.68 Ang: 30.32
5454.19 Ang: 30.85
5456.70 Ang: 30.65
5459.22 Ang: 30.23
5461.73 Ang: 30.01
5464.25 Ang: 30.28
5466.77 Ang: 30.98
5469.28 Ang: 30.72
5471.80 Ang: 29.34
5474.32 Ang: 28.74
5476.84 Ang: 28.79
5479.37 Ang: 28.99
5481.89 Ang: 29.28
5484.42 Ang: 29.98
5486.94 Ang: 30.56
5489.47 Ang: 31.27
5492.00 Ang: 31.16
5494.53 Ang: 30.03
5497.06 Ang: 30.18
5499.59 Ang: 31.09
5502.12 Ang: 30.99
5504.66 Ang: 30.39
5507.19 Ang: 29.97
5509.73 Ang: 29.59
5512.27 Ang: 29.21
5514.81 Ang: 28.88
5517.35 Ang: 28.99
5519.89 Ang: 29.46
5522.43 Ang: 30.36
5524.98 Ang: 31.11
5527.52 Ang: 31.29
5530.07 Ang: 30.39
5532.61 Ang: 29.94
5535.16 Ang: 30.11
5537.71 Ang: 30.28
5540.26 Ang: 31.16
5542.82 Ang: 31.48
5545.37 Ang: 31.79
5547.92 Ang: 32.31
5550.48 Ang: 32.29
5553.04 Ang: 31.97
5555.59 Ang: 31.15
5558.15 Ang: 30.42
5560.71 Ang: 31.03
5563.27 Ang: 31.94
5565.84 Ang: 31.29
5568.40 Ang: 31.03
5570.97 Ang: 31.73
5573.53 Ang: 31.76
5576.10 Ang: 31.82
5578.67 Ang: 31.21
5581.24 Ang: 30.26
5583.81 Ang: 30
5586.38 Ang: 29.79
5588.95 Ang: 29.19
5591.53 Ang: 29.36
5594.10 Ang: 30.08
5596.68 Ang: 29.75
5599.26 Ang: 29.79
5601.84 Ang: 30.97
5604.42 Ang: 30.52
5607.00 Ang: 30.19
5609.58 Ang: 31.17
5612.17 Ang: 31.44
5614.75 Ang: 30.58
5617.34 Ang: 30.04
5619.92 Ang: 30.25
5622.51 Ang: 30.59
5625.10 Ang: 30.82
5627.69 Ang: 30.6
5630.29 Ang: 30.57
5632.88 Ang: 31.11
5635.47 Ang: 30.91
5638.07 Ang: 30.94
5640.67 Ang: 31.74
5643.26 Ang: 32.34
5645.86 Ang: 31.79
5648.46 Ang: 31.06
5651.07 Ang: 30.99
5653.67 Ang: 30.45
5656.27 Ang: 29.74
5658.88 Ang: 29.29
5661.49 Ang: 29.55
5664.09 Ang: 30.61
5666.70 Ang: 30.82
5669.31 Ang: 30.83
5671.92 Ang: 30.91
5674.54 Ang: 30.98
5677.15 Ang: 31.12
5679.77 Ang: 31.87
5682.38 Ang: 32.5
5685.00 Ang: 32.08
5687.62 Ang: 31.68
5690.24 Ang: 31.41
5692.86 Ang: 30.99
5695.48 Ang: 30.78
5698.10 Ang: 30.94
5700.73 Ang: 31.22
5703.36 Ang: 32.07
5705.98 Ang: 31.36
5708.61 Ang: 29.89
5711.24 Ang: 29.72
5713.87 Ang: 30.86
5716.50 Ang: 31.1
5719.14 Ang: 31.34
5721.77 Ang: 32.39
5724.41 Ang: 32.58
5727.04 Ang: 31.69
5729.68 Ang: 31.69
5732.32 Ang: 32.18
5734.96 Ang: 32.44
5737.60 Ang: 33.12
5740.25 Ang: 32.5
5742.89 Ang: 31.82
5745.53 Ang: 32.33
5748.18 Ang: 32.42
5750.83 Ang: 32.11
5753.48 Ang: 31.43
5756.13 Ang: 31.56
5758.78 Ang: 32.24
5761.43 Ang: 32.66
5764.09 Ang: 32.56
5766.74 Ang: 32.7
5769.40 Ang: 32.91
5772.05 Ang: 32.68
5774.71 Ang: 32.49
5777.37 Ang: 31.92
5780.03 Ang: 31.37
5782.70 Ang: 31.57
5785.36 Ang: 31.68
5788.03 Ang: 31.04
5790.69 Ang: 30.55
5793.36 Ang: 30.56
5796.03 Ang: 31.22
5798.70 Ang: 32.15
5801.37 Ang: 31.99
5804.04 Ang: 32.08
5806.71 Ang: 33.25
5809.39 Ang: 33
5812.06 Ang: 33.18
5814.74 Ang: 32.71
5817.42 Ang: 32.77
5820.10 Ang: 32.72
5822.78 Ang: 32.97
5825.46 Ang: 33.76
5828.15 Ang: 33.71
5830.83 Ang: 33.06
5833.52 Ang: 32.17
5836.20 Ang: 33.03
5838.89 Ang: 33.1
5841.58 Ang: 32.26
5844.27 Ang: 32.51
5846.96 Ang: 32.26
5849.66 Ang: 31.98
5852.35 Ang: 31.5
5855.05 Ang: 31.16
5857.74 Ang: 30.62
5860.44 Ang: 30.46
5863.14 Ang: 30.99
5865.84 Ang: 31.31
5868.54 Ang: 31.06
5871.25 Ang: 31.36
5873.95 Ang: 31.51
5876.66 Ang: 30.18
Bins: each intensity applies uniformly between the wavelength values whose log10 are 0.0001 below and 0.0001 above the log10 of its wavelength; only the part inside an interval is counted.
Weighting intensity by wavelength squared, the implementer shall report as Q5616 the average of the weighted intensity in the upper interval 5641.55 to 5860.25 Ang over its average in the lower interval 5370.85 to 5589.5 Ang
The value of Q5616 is 1.15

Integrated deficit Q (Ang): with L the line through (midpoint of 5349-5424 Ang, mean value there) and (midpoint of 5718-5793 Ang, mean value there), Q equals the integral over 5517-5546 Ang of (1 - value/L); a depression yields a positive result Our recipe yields 0.4 Ang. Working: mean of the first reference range 30.3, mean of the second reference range 32.1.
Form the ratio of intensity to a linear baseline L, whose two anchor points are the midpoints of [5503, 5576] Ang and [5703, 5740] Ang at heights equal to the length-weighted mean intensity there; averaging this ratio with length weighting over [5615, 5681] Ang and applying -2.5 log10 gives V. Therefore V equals 0.017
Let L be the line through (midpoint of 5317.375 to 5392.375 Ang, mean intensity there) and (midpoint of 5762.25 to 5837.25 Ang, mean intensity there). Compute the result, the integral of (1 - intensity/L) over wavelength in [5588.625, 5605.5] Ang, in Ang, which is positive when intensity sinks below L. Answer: 0.7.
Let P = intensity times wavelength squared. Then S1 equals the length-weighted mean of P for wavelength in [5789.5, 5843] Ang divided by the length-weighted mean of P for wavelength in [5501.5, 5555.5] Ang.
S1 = 1.2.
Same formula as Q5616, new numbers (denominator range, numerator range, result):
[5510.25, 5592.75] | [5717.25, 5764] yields 1.12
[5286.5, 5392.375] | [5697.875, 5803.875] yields 1.22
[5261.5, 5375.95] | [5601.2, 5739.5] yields 1.19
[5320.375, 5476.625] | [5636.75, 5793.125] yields 1.17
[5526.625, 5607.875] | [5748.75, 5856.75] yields 1.14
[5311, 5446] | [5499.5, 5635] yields 1.09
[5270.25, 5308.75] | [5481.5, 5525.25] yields 1.11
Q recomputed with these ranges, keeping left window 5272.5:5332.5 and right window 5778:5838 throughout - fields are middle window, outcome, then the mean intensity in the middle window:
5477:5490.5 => 0.37 Ang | 29.9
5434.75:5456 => 0.06 Ang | 30.5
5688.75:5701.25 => 0.27 Ang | 31.1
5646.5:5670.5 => 0.89 Ang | 30.4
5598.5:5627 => 0.69 Ang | 30.6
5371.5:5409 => 0.36 Ang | 30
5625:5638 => 0.26 Ang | 30.8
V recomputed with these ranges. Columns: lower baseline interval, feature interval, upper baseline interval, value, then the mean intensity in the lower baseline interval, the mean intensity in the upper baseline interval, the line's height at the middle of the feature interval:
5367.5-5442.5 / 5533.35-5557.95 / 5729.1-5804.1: -0.01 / 30.2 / 32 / 30.9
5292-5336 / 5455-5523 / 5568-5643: 0.02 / 30.2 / 30.6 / 30.5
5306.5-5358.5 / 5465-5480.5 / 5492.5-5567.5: 0.03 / 30.3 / 30.7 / 30.6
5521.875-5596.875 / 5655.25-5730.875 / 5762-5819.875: 0.02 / 30.9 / 32.1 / 31.6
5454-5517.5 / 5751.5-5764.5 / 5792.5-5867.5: -0.01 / 30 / 32.2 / 31.8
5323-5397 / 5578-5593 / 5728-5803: 0.04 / 30.1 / 32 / 31.1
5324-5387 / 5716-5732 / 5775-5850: 0.00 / 30.2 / 32.3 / 31.9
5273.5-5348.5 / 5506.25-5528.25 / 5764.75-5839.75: 0.04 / 29.9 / 32.4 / 30.9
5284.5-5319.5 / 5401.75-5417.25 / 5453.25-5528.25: 0.02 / 30.8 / 30.1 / 30.4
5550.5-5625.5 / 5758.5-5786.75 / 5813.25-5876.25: -0.02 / 30.7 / 32.1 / 31.7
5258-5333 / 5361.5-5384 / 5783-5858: -0.02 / 29.1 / 32.3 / 29.6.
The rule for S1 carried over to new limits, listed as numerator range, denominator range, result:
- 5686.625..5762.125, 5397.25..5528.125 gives 1.15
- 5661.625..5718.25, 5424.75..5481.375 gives 1.12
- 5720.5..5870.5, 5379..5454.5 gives 1.22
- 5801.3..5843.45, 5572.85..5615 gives 1.17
